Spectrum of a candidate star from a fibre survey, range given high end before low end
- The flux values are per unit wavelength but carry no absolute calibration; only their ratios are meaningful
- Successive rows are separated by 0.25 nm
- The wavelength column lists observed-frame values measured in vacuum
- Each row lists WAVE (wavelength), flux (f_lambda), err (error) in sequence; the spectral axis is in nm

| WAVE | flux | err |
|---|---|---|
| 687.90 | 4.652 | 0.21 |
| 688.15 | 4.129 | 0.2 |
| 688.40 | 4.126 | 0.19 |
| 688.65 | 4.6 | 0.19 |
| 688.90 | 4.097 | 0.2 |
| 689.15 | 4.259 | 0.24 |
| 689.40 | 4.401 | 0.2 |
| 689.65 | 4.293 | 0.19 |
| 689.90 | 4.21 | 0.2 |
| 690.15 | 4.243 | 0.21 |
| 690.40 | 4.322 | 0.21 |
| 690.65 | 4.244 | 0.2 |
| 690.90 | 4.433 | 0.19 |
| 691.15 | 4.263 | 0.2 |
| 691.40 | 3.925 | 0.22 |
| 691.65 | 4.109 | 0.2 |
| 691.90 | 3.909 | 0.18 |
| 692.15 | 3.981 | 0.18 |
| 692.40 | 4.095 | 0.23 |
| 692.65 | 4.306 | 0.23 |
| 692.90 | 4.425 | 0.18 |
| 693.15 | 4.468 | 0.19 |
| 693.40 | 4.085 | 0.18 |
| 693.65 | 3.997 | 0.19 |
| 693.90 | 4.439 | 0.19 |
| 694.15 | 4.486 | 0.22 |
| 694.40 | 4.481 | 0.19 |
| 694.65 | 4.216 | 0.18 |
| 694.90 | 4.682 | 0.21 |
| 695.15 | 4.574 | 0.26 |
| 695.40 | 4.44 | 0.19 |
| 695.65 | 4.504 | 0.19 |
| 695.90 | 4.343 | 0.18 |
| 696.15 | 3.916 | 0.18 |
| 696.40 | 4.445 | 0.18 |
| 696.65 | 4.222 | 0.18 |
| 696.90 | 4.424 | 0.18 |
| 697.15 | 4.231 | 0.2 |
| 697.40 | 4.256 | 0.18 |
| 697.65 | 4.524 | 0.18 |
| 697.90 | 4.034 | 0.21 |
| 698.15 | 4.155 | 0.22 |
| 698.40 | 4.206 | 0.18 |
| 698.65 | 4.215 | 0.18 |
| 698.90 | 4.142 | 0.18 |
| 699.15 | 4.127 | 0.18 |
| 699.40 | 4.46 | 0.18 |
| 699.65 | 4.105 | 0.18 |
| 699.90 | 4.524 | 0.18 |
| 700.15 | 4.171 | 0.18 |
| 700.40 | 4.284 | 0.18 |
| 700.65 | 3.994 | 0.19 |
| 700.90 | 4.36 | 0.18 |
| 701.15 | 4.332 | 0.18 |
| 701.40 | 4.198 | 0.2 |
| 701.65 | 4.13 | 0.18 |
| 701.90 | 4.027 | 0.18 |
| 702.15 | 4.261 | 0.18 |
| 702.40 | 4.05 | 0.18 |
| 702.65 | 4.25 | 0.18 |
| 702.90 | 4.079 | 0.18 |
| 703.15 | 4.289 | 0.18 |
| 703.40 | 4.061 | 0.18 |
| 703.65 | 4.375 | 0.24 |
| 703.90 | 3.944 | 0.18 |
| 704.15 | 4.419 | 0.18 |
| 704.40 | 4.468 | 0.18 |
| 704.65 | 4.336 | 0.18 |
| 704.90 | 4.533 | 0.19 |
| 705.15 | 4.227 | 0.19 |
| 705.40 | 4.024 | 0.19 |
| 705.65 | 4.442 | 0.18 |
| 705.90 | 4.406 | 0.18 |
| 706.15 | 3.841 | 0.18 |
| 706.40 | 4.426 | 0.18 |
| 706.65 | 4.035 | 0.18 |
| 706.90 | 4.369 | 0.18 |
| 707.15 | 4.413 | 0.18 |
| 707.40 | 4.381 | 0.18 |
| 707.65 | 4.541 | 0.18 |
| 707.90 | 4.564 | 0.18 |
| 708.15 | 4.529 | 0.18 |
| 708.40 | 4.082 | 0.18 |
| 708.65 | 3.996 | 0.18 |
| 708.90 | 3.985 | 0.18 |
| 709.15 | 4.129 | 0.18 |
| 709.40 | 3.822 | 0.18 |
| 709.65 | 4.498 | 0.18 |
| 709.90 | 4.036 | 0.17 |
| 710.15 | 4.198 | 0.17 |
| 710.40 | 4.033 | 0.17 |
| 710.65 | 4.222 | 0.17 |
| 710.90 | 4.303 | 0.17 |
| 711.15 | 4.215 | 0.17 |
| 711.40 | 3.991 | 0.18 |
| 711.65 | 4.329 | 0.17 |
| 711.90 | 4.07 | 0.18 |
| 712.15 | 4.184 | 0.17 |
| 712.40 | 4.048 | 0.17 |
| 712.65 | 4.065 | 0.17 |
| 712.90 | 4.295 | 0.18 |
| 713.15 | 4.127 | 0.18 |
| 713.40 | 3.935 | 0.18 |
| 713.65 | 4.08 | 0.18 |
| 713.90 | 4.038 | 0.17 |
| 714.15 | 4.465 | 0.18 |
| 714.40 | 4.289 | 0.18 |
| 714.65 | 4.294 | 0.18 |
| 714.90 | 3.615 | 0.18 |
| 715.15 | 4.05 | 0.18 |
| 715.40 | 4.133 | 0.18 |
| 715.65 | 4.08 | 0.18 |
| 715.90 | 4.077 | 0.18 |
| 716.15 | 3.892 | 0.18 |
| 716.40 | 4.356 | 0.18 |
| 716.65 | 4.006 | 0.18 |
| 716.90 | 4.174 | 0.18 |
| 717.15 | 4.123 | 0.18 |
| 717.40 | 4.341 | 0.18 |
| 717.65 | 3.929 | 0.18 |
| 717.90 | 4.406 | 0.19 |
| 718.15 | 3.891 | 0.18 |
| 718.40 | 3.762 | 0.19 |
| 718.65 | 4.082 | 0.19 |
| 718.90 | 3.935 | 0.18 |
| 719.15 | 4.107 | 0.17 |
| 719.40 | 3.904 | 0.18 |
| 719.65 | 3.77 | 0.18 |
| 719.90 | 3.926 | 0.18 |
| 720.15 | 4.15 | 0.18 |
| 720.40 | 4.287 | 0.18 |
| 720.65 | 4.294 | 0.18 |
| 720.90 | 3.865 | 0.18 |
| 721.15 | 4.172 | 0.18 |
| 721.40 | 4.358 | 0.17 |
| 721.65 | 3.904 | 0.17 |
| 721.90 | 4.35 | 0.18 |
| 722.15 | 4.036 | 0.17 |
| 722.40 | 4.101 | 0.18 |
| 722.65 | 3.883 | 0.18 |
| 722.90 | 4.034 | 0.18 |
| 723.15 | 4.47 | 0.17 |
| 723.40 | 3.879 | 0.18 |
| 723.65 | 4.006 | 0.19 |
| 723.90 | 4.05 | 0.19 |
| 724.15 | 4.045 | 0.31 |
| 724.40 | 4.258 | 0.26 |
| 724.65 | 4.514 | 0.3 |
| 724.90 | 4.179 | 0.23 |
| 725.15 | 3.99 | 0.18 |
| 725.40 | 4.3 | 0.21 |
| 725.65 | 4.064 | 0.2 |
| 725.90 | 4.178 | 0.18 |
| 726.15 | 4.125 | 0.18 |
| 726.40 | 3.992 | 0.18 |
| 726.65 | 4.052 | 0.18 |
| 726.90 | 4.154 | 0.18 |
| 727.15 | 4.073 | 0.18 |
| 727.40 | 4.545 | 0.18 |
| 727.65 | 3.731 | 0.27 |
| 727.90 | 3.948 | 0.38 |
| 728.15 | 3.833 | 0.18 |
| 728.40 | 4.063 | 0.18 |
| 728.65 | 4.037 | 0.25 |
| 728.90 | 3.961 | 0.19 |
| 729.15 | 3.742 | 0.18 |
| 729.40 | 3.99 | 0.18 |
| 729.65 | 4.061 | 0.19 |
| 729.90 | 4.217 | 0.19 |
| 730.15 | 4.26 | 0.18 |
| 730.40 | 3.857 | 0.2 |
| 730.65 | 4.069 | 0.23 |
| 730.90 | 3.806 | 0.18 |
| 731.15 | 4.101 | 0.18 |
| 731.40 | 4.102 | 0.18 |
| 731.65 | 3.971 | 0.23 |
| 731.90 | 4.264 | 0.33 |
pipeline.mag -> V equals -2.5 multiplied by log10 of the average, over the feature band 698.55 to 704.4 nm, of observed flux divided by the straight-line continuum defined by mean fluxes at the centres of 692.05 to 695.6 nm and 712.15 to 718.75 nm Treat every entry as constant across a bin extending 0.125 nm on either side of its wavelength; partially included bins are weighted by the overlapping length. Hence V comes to 0.01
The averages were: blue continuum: 4.34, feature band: 4.21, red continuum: 4.1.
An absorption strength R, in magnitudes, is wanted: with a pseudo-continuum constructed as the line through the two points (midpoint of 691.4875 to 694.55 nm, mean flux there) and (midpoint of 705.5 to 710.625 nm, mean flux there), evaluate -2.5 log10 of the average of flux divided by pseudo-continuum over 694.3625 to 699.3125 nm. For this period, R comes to -0.02 mag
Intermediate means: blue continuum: 4.23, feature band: 4.3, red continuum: 4.23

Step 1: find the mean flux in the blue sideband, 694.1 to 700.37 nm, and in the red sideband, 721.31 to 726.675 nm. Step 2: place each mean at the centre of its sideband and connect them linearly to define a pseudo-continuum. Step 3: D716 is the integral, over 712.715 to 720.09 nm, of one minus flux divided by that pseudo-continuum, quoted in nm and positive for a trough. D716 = 0.188 nm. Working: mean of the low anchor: 4.31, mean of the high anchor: 4.13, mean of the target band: 4.07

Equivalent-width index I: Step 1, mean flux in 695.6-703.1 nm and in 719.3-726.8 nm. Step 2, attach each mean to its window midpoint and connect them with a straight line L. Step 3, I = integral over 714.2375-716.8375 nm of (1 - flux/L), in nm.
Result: 0.04 nm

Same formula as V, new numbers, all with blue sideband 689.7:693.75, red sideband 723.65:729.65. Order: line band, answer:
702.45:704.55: -0.020 mag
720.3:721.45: -0.023 mag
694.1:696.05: -0.070 mag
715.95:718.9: 0.007 mag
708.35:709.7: 0.019 mag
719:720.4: 0.027 mag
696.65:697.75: -0.042 mag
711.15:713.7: 0.001 mag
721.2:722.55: -0.014 mag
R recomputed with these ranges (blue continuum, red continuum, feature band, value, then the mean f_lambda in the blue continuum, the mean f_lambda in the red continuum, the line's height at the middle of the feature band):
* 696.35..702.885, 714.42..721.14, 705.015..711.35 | -0.02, 4.23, 4.06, 4.15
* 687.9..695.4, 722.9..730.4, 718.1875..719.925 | 0.06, 4.28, 4.09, 4.13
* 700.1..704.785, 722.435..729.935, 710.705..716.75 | 0.01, 4.21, 4.08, 4.15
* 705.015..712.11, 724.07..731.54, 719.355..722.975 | 0.01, 4.22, 4.07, 4.12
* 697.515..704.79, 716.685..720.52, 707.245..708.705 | -0.05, 4.23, 4.05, 4.16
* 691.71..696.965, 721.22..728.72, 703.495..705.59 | -0.01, 4.3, 4.11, 4.24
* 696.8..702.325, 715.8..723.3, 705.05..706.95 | -0.01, 4.23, 4.09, 4.18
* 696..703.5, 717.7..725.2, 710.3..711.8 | -0.01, 4.22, 4.09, 4.15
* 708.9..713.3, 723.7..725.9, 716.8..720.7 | 0.03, 4.14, 4.17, 4.16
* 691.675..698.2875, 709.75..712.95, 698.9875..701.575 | 0.00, 4.29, 4.15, 4.25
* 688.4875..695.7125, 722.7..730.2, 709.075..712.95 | 0.01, 4.29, 4.09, 4.18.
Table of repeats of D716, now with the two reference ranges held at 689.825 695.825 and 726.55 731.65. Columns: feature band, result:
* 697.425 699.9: 0.01 nm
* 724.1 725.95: -0.06 nm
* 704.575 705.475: -0.02 nm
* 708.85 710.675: 0.02 nm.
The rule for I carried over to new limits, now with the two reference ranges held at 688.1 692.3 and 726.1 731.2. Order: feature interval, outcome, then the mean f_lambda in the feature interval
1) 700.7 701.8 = -0.020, 4.23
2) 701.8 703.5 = 0.001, 4.15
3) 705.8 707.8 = -0.084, 4.3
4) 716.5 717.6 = -0.018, 4.15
